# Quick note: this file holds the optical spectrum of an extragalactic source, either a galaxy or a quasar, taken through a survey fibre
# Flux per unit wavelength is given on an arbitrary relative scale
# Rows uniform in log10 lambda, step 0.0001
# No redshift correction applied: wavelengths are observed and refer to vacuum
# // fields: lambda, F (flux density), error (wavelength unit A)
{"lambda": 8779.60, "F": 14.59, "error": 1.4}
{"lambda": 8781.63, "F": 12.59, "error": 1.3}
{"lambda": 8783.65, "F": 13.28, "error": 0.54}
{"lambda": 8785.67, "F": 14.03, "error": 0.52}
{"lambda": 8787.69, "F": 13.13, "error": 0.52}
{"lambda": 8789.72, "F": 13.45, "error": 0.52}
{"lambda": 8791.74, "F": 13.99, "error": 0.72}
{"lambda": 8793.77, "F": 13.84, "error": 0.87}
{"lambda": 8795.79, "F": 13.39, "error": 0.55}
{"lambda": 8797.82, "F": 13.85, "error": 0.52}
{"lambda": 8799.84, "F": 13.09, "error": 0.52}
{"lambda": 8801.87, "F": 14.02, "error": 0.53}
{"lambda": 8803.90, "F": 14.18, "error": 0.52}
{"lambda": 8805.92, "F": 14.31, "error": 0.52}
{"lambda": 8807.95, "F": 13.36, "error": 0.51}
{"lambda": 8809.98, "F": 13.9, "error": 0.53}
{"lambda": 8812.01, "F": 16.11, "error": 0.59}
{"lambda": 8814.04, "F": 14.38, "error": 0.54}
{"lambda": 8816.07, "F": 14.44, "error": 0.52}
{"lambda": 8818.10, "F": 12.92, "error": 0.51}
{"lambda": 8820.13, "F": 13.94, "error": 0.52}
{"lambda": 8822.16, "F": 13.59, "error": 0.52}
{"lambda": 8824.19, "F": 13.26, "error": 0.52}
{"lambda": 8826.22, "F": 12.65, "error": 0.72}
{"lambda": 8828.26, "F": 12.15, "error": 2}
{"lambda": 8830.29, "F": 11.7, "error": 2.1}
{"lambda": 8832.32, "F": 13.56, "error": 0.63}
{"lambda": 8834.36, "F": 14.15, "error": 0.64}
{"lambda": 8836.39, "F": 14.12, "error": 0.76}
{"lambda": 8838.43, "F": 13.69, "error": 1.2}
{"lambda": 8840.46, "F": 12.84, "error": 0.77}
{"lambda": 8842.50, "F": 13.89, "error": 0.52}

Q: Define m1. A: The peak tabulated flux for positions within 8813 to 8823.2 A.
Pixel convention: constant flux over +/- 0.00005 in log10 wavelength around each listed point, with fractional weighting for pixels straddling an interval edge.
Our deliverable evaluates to 14.44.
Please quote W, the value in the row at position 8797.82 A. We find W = 13.85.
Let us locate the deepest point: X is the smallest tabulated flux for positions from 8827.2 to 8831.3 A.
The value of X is 11.7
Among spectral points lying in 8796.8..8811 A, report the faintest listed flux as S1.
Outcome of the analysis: 13.09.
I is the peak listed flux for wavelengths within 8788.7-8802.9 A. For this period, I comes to 14.02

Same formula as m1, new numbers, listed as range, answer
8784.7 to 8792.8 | 14.03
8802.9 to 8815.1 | 16.11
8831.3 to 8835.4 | 14.15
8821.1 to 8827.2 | 13.59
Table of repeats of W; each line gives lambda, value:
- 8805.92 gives 14.31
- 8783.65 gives 13.28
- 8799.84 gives 13.09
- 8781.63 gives 12.59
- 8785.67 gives 14.03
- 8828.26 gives 12.15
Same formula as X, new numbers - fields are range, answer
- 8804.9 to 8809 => 13.36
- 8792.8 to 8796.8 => 13.39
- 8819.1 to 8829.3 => 12.15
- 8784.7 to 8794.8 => 13.13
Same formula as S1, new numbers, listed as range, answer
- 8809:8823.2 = 12.92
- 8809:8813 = 13.9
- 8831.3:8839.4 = 13.56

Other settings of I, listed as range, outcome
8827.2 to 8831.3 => 12.15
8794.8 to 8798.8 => 13.85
